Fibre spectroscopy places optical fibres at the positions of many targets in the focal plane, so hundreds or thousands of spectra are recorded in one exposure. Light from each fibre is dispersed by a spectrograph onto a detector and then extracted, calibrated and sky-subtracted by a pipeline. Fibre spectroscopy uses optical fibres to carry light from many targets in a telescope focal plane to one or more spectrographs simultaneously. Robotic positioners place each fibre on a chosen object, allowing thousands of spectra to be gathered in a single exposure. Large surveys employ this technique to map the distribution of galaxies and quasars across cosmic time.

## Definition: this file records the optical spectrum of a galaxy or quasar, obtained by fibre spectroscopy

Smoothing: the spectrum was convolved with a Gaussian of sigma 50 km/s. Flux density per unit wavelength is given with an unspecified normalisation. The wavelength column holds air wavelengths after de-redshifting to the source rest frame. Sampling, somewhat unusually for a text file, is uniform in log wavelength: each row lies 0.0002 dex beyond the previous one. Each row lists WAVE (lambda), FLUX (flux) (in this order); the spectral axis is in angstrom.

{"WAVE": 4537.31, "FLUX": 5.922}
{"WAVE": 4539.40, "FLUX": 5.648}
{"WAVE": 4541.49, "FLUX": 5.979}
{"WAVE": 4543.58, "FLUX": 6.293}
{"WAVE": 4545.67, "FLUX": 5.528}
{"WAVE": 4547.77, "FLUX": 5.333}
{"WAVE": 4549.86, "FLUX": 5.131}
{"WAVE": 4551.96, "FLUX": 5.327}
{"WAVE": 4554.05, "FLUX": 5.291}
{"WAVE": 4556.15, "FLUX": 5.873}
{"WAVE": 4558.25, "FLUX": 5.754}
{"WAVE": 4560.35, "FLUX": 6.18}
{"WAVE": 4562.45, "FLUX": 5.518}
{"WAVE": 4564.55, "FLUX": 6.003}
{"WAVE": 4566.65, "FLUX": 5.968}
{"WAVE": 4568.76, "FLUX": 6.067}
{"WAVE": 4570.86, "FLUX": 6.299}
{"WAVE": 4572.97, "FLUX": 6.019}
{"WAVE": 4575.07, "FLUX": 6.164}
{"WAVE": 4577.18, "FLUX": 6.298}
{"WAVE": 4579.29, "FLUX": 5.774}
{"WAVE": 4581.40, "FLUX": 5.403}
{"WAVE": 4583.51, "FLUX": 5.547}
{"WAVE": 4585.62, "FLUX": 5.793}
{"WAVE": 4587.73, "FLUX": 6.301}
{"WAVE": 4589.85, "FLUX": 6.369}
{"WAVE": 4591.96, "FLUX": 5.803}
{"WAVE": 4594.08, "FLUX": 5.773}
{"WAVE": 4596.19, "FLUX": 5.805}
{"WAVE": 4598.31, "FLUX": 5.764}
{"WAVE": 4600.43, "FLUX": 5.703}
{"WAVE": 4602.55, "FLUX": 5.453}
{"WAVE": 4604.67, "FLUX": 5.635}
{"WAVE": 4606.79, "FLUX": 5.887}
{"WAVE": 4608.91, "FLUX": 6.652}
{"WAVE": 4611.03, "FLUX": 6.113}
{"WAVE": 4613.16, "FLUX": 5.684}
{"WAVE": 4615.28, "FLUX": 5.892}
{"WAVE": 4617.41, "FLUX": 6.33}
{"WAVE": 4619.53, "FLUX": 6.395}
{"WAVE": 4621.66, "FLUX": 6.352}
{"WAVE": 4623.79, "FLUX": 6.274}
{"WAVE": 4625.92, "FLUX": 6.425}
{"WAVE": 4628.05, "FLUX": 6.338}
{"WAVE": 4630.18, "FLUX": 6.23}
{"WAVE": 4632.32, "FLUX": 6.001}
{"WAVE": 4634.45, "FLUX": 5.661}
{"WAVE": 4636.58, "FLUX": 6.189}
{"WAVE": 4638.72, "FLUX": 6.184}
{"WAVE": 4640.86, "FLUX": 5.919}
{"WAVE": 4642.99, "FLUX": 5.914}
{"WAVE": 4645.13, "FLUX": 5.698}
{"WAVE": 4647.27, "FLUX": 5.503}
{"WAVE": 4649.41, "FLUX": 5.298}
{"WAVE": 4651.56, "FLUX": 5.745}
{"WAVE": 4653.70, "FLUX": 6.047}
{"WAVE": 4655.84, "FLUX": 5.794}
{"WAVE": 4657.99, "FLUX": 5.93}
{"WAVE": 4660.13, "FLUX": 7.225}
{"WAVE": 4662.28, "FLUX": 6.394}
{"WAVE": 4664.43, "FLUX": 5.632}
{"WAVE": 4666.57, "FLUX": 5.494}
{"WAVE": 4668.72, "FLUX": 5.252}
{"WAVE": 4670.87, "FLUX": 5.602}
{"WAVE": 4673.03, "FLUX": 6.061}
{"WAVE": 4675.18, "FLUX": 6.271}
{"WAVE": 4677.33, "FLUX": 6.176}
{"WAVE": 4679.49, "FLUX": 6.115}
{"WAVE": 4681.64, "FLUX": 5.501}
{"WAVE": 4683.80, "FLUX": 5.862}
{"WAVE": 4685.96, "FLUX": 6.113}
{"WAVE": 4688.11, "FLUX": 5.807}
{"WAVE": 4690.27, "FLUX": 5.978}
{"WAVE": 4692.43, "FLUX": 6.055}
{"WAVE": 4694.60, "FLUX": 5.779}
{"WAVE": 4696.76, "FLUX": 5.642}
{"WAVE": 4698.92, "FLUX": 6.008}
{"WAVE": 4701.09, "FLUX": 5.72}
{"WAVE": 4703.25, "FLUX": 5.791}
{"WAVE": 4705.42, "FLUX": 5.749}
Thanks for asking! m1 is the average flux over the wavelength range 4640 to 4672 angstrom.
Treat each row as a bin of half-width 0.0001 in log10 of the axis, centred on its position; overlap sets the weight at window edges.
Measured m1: 5.83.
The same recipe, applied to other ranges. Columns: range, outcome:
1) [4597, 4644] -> 6.04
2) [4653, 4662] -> 6.27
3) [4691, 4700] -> 5.87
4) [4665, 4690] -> 5.84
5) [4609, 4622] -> 6.16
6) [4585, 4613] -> 5.92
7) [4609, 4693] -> 5.99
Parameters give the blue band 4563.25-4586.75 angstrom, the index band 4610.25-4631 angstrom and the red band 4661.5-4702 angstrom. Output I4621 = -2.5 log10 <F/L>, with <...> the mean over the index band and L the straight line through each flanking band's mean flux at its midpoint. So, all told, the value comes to -0.05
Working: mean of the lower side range 5.94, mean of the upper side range 5.86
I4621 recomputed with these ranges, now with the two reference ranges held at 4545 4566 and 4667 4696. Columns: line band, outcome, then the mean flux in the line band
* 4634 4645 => -0.03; 5.97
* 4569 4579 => -0.09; 6.15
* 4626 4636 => -0.06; 6.1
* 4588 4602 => -0.04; 5.88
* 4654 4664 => -0.08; 6.27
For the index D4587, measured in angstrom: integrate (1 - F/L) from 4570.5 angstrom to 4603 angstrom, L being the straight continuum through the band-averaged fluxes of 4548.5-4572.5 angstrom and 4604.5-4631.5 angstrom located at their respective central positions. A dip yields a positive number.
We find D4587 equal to 0.4 angstrom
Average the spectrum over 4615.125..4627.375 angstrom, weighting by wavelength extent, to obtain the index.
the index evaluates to 6.31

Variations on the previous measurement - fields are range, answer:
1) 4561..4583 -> 5.95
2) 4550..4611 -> 5.87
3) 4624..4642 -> 6.13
